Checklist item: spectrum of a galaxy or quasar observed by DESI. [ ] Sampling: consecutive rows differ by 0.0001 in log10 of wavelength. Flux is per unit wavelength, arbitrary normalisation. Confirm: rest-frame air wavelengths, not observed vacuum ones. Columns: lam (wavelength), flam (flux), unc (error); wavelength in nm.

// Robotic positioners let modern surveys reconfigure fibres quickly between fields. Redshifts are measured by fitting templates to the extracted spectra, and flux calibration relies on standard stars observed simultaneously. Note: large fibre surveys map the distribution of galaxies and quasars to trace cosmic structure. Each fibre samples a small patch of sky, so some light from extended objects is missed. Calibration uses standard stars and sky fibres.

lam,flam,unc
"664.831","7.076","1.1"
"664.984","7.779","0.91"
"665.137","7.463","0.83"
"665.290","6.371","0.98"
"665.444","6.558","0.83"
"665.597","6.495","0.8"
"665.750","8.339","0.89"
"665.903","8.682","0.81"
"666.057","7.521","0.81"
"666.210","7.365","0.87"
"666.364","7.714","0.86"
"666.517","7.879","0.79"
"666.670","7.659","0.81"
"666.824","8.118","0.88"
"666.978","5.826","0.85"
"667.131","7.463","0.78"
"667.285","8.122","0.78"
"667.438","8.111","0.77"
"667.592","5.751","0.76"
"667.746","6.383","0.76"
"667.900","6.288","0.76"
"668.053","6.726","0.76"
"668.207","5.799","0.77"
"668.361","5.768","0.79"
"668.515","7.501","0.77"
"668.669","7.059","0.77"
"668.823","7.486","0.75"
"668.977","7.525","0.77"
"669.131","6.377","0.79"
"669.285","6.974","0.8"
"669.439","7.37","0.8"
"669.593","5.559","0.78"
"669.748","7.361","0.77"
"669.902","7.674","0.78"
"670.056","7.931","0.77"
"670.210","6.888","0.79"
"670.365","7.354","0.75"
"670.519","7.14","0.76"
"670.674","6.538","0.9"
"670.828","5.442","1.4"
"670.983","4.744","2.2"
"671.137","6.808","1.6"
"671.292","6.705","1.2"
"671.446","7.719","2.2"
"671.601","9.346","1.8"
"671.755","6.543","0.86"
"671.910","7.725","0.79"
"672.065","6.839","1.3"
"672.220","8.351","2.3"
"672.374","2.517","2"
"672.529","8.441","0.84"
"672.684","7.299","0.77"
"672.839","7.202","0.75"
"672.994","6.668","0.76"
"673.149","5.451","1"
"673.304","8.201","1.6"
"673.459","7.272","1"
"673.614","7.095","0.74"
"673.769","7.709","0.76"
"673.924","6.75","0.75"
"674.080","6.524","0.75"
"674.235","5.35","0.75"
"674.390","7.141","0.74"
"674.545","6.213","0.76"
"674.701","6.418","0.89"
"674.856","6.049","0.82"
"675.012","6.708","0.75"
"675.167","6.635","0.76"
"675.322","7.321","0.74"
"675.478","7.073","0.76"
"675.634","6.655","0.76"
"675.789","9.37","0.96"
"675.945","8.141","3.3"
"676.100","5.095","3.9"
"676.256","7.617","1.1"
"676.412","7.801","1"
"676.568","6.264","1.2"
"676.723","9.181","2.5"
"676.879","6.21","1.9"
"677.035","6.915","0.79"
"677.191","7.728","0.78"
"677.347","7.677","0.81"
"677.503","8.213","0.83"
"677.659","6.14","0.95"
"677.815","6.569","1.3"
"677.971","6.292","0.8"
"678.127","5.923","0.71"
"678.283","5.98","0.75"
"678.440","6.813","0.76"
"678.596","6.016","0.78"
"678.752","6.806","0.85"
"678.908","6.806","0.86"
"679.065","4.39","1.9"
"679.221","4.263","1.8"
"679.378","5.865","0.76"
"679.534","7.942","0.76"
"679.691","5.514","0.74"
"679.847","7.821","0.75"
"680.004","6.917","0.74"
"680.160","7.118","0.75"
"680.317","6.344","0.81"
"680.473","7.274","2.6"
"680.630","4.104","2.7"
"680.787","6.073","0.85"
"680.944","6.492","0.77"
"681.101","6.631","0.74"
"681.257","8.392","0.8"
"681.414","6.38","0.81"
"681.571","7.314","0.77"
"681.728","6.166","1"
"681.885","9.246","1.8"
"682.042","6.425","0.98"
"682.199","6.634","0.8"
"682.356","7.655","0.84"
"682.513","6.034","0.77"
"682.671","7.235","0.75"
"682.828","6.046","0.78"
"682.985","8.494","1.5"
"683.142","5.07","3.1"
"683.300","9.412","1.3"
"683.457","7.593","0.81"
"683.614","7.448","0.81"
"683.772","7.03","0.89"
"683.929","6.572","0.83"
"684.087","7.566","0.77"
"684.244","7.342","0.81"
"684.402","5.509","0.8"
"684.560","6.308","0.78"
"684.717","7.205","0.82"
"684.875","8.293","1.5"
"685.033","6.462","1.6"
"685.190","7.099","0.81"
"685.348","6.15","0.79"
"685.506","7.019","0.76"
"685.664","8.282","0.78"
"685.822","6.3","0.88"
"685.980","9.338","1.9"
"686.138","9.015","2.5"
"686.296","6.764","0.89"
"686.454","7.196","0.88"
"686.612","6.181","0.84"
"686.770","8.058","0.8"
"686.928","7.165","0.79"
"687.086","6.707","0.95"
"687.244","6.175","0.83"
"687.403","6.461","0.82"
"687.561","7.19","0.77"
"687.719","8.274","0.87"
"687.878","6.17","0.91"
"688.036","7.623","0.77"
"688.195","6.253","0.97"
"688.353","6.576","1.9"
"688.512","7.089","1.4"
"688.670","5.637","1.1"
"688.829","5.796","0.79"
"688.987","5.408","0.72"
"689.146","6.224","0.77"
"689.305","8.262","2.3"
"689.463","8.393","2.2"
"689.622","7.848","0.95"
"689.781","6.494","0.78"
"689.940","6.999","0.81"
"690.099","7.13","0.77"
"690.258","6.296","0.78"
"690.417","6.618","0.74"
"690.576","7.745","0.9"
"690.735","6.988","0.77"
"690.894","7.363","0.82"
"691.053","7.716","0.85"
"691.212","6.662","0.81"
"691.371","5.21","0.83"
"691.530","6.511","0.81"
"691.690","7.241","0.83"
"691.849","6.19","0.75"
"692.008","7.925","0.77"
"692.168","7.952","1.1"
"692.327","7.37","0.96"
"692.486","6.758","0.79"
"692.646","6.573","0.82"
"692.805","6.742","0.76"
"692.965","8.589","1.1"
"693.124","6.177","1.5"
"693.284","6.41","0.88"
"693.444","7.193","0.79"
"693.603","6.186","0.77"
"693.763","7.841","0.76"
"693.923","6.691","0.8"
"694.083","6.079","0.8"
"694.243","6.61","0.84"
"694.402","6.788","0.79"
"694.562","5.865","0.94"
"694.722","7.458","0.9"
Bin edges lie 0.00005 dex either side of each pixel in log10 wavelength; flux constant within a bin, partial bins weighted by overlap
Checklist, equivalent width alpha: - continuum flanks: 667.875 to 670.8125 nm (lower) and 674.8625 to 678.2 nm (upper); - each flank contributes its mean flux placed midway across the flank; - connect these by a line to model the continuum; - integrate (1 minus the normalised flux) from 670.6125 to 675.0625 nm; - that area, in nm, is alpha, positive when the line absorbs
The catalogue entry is 0.15 nm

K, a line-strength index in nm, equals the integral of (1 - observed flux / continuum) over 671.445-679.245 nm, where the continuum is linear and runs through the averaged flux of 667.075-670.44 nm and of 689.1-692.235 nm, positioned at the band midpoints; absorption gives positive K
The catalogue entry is 0.165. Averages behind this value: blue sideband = 6.97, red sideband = 7.09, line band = 6.86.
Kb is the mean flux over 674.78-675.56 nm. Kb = 6.75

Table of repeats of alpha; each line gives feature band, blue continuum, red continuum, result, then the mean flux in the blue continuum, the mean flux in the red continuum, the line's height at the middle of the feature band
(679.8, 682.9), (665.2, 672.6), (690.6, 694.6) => 0.06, 7.02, 6.89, 6.95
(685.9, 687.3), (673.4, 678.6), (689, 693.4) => -0.09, 6.92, 7.03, 6.99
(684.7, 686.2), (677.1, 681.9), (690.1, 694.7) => -0.18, 6.59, 6.88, 6.72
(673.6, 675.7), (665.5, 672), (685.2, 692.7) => 0.12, 7.09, 7.01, 7.06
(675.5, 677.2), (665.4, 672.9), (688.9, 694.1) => -0.08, 7.04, 6.97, 7.02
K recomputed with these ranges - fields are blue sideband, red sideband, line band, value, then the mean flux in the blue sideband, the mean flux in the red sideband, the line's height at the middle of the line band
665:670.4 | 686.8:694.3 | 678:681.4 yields 0.32 nm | 7.13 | 6.89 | 7.01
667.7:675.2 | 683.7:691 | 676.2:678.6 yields -0.03 nm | 6.81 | 7.01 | 6.89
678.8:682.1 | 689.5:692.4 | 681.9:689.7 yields -0.30 nm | 6.55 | 7.03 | 6.8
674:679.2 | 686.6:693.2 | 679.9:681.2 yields 0.07 nm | 6.76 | 6.93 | 6.81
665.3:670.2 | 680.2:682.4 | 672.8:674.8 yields 0.06 nm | 7.13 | 6.79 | 6.98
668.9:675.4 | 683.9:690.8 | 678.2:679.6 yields 0.17 nm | 6.85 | 7.01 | 6.92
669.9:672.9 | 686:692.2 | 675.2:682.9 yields 0.18 nm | 6.94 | 6.98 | 6.96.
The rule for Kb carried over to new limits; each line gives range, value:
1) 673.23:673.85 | 7.57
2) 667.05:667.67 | 7.35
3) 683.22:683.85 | 7.86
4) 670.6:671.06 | 5.57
